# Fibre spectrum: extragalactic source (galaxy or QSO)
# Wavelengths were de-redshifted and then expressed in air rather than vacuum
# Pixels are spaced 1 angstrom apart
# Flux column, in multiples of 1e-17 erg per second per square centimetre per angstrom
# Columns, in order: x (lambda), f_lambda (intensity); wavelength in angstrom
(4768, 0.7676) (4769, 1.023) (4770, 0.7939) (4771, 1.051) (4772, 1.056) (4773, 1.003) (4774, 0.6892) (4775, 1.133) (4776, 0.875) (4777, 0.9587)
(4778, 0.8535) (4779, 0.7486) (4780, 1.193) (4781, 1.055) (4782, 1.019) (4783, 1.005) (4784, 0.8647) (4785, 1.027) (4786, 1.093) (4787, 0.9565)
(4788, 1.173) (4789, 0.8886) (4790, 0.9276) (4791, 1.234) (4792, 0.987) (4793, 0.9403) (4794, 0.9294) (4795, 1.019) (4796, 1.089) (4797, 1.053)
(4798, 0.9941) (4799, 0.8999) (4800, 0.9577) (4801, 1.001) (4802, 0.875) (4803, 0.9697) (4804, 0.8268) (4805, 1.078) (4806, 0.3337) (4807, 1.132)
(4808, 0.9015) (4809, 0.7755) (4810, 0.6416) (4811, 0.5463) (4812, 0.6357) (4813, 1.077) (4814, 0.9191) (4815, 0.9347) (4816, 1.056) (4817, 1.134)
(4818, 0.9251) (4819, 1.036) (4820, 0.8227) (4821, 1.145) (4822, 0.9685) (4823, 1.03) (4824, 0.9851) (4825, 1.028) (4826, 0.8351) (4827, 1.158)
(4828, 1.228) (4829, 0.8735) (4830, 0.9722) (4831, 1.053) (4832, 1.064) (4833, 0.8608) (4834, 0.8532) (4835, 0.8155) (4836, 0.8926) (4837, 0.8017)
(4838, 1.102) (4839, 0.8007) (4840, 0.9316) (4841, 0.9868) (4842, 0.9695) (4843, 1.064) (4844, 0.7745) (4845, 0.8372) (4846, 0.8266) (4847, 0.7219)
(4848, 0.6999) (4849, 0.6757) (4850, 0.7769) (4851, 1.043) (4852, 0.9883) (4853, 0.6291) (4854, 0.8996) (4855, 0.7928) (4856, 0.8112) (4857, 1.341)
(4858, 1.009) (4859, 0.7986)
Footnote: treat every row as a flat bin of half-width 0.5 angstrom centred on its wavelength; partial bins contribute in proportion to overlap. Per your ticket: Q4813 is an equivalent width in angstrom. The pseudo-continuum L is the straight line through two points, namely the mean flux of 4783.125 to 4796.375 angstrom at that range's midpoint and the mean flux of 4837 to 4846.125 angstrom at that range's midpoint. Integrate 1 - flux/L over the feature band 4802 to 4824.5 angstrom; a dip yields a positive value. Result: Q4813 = 1.5 angstrom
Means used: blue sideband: 1.01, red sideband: 0.919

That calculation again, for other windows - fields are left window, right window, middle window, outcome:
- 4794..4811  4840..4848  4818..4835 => -2.0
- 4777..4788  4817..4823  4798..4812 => 2.2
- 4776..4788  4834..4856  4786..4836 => -1.4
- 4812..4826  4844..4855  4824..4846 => -1.3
